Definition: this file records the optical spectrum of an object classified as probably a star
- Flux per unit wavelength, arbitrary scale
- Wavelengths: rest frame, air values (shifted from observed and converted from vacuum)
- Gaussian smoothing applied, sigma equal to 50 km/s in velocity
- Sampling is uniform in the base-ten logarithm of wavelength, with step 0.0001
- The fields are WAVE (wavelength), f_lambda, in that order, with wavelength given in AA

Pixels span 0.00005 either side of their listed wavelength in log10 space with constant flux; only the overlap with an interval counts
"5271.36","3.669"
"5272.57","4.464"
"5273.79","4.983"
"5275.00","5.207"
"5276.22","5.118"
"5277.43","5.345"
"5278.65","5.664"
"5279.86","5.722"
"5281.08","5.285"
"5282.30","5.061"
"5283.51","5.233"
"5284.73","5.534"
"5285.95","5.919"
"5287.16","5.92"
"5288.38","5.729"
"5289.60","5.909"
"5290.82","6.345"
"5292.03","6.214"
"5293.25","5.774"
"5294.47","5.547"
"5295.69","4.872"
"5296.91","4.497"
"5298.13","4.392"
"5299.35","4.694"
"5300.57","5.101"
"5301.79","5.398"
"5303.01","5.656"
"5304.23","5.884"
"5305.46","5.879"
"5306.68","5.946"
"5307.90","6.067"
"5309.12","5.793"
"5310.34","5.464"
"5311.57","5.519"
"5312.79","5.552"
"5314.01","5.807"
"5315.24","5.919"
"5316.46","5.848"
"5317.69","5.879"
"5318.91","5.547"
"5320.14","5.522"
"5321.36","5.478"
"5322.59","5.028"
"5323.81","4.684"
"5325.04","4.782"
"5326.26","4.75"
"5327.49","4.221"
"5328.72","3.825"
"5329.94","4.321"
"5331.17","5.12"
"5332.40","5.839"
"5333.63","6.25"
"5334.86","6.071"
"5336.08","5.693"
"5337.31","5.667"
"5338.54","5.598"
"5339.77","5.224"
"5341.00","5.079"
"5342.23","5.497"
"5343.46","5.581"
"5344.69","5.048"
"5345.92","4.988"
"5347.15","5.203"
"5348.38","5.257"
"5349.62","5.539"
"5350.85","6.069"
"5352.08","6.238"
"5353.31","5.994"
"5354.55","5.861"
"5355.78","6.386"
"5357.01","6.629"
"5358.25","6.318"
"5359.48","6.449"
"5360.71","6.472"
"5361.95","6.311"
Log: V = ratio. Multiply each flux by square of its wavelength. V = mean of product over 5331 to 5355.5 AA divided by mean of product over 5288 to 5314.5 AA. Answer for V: 1.03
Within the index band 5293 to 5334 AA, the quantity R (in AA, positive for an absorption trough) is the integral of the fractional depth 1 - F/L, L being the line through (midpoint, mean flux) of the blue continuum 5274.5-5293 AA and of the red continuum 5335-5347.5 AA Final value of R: 1.4 AA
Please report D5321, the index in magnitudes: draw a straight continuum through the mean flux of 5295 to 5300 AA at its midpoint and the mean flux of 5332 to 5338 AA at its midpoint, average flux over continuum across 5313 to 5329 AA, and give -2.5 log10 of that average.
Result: 0.04 mag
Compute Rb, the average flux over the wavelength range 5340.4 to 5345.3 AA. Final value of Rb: 5.3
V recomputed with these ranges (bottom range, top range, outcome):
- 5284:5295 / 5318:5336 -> 0.89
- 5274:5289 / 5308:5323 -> 1.04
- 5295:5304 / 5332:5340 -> 1.18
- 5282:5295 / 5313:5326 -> 0.95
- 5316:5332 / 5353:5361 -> 1.28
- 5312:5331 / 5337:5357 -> 1.10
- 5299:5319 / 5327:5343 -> 0.94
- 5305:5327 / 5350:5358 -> 1.14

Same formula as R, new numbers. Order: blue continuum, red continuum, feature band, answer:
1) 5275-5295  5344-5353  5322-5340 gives 1.3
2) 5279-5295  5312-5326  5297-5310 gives 0.3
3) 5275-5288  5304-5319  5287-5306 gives 0.5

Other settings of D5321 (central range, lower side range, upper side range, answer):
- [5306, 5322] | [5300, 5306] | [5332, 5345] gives -0.03 mag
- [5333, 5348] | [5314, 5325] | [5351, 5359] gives 0.08 mag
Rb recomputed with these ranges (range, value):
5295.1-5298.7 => 4.59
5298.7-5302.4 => 5.06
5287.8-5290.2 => 5.81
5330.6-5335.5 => 5.83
